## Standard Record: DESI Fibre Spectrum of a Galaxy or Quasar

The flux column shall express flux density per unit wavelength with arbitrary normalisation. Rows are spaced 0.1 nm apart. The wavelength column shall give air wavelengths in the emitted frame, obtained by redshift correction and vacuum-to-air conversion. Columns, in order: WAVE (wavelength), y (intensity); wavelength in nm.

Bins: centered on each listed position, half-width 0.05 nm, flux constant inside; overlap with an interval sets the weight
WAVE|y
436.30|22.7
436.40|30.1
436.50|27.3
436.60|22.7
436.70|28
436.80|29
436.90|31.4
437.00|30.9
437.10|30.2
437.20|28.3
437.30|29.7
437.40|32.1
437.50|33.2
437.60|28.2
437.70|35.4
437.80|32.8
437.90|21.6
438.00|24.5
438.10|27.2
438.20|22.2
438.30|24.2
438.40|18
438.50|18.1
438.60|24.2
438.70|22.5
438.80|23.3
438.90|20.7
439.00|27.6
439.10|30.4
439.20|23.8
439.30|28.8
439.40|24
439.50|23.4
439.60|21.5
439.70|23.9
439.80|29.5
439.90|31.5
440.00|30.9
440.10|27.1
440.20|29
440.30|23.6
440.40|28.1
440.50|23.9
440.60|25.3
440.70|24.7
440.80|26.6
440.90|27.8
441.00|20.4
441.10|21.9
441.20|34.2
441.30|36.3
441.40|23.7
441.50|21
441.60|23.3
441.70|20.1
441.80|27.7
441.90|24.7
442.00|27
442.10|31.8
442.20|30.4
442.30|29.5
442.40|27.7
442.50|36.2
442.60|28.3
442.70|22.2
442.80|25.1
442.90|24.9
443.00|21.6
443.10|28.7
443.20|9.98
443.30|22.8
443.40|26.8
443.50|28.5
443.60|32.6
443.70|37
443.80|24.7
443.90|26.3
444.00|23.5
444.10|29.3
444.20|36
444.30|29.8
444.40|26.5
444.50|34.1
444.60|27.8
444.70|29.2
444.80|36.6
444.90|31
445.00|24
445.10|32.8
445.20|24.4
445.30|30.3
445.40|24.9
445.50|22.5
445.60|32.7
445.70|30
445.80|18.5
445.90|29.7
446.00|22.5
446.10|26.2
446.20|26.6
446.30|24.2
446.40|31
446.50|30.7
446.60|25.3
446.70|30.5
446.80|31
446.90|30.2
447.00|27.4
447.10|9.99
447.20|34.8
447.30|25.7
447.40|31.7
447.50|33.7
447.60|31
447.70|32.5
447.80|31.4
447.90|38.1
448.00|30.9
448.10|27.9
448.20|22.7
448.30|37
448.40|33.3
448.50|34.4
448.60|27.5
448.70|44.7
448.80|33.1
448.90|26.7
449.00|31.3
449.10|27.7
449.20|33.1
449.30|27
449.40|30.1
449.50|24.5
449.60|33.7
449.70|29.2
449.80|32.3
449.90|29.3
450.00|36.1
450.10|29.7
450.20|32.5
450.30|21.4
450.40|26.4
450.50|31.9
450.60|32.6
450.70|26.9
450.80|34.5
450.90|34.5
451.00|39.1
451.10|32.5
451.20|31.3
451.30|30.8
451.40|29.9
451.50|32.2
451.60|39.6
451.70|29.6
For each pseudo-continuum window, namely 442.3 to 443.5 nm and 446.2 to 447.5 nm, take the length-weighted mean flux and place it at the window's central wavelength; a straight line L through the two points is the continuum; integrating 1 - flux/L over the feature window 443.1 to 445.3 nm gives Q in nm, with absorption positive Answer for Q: -0.18 nm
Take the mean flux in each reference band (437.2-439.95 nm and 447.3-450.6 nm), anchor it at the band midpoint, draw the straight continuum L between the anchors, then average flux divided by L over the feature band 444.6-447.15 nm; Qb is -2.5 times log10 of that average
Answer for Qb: 0.08 mag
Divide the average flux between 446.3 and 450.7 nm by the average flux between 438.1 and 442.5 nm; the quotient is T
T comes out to 1.17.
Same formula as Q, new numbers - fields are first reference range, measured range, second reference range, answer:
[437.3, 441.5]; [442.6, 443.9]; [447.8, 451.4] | 0.12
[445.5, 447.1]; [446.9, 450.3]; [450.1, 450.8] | -0.28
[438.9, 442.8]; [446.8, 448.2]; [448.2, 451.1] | 0.03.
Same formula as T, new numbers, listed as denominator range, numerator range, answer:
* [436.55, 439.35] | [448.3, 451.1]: 1.17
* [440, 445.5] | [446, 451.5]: 1.11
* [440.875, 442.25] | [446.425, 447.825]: 1.10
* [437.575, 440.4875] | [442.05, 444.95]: 1.10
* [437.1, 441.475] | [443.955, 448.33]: 1.09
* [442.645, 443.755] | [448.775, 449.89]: 1.17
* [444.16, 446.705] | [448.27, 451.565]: 1.11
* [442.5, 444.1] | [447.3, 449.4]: 1.22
